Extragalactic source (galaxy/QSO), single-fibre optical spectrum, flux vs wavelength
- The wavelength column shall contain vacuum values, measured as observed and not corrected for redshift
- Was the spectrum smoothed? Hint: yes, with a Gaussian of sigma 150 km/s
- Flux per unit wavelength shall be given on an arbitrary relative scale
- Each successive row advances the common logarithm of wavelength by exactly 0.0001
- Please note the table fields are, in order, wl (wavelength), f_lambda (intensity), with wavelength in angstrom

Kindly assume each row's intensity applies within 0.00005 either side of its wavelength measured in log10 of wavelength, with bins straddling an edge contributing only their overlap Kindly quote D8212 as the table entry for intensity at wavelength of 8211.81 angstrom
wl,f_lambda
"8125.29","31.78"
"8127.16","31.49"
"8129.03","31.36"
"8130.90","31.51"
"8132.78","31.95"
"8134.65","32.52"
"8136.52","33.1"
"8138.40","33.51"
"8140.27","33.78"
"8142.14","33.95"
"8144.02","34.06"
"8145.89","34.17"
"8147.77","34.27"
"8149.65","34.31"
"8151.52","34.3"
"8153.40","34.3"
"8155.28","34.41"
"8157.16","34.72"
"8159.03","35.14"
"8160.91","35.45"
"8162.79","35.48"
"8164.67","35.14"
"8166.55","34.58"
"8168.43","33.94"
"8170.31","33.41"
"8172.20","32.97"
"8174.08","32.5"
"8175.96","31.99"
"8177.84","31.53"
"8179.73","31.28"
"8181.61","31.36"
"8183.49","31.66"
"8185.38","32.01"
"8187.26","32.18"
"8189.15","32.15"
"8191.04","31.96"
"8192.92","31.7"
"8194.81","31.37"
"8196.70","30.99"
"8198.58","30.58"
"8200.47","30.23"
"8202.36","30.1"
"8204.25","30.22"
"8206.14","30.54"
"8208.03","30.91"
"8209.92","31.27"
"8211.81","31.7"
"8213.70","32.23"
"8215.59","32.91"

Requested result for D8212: 31.7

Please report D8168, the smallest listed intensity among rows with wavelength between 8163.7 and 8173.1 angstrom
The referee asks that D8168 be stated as 32.97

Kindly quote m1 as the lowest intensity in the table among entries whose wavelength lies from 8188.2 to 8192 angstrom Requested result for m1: 31.96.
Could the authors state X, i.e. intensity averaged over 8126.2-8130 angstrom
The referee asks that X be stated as 31.5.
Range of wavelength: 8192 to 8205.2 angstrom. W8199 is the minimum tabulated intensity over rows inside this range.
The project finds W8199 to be 30.1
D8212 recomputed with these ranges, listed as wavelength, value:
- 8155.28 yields 34.41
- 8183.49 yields 31.66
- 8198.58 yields 30.58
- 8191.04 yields 31.96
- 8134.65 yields 32.52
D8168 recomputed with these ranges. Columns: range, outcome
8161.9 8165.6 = 35.14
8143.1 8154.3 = 34.06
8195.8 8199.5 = 30.58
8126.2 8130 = 31.36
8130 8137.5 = 31.51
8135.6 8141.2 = 33.1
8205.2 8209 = 30.54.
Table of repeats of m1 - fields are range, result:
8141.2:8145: 33.95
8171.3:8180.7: 31.28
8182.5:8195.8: 31.37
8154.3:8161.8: 34.41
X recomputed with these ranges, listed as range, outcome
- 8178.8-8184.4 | 31.5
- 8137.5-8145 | 33.9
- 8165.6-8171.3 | 33.9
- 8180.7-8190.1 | 31.9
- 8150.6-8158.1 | 34.4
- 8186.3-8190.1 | 32.1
